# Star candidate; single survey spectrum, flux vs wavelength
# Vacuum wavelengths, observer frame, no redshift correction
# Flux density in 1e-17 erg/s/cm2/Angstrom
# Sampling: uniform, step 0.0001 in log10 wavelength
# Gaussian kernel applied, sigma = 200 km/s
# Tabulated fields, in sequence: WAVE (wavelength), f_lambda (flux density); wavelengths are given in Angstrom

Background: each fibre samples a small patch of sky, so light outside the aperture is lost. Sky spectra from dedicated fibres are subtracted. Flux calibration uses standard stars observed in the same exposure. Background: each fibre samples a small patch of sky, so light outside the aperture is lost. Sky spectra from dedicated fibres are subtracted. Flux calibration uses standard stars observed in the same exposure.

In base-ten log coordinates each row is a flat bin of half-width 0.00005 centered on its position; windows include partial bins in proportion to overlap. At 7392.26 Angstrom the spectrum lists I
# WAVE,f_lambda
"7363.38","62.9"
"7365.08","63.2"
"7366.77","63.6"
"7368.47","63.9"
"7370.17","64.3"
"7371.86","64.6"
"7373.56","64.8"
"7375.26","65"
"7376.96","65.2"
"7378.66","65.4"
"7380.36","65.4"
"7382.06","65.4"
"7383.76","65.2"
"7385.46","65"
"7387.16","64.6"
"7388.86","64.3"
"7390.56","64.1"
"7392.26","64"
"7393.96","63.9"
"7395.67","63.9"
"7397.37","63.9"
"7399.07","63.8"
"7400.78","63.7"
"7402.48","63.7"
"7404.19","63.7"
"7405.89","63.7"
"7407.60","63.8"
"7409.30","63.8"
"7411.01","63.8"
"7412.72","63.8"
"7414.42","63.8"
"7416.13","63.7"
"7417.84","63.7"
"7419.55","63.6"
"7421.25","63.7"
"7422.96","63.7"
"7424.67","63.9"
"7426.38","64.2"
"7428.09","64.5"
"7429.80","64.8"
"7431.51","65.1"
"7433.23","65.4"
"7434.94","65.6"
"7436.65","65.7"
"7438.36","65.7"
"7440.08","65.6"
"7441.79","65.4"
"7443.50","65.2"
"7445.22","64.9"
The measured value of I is 64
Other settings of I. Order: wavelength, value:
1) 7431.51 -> 65.1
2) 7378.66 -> 65.4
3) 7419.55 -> 63.6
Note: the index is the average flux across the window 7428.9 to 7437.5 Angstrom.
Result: 65.3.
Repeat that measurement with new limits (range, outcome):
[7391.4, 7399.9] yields 63.9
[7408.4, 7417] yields 63.8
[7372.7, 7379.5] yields 65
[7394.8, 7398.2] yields 63.8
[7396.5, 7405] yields 63.8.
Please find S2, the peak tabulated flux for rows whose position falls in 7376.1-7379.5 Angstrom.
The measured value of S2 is 65.4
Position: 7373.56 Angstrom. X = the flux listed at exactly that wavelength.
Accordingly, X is 64.8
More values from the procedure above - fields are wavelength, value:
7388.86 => 64.3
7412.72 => 63.8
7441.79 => 65.4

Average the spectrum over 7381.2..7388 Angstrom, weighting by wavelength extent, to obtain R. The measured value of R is 65.1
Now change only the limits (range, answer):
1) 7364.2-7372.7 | 63.9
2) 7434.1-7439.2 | 65.7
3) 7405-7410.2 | 63.8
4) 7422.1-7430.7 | 64.2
